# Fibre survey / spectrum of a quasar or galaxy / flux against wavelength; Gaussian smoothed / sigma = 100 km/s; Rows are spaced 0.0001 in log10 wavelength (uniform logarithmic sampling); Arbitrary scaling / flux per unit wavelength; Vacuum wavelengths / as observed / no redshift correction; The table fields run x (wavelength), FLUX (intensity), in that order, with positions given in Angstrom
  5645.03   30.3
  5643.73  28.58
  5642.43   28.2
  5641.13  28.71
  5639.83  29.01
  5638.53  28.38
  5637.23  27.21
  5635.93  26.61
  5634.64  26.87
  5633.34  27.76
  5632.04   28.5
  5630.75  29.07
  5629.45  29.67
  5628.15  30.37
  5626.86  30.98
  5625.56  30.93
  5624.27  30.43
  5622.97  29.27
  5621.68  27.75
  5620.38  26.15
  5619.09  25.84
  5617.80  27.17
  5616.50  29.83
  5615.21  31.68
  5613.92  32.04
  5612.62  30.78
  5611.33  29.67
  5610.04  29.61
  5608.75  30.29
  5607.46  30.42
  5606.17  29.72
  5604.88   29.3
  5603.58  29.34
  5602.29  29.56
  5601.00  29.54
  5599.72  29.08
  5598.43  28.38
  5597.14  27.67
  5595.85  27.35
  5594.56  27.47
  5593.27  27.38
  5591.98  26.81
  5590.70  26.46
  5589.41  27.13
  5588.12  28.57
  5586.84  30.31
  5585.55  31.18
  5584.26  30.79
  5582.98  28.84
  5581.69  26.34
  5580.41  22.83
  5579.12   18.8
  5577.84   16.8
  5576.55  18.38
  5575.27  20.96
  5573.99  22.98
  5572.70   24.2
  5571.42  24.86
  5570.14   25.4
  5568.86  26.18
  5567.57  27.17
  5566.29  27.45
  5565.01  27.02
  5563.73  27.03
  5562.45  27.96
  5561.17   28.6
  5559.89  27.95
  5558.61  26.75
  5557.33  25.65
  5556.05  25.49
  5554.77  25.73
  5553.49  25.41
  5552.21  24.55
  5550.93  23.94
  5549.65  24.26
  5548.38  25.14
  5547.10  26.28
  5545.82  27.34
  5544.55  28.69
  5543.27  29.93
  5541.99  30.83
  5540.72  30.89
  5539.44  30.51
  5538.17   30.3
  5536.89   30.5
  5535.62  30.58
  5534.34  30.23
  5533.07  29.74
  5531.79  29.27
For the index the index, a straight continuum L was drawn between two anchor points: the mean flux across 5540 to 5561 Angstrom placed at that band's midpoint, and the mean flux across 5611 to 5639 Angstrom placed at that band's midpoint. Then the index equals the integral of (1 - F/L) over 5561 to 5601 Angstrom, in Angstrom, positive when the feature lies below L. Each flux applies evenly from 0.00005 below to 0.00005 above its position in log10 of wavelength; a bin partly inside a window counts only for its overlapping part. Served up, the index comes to 2.2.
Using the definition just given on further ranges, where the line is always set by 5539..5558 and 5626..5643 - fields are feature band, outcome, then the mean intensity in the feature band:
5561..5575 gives 0.6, 26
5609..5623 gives -0.4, 29.1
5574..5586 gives 1.7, 23.7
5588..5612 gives -0.6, 28.6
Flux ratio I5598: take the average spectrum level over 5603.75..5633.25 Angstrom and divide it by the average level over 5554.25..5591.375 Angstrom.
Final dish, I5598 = 1.14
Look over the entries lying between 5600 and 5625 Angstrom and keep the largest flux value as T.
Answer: 32.04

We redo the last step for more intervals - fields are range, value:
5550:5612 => 31.18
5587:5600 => 29.08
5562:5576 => 27.96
